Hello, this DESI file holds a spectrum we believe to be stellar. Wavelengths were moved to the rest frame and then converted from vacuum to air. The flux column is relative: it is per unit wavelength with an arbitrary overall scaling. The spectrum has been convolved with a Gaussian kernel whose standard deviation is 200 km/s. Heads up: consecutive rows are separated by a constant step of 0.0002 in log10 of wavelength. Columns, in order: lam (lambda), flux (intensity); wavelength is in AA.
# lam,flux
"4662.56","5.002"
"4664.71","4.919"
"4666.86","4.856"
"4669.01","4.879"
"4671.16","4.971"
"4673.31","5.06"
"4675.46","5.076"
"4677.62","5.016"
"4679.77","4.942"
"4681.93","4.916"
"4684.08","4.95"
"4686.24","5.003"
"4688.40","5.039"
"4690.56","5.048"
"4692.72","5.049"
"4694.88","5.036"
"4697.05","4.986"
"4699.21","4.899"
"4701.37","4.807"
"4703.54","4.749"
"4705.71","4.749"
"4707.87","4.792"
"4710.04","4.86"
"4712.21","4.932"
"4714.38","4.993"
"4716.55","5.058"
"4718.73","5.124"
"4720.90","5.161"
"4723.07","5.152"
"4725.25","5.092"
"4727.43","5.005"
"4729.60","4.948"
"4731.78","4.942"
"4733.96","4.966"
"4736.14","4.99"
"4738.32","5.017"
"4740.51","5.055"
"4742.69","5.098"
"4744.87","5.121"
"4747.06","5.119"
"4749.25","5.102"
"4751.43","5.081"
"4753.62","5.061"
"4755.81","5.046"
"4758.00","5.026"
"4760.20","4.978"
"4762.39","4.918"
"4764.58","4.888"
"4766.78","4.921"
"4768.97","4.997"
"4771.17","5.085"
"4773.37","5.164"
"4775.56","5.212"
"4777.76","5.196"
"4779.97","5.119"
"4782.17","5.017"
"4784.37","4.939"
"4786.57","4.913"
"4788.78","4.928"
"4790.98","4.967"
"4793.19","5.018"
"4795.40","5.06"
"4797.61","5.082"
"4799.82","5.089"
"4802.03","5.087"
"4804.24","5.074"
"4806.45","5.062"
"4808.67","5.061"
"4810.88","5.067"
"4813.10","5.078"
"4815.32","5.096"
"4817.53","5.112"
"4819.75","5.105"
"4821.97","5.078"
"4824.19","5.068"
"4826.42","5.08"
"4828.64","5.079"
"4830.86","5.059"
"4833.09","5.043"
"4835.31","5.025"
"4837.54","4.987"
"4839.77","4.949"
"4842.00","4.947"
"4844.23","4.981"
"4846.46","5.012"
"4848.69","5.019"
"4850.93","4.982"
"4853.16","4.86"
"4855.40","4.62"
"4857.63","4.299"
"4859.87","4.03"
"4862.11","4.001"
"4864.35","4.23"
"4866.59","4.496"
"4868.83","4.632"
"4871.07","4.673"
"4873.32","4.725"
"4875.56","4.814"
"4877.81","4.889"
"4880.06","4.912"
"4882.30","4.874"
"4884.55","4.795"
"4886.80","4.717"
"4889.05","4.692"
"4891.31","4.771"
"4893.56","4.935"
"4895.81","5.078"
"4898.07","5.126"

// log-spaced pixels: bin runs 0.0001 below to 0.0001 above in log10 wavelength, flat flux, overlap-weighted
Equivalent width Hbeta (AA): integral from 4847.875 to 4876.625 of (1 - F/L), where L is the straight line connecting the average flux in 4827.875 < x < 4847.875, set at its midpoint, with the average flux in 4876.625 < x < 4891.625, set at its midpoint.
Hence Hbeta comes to 2.0 AA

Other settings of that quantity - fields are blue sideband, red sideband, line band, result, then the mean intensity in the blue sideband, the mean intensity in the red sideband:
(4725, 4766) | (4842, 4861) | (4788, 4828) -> -1.7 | 5.02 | 4.74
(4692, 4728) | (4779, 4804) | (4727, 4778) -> -0.4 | 4.97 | 5.02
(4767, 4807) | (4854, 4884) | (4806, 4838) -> -1.5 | 5.05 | 4.56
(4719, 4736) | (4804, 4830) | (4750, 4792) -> 0.3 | 5.04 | 5.08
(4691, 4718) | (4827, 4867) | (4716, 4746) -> -1.0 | 4.91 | 4.77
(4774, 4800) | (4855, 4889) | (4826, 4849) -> -1.2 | 5.05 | 4.58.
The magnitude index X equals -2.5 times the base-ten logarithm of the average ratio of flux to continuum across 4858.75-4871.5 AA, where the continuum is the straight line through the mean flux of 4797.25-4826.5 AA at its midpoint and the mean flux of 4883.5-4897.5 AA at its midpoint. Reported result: 0.139 mag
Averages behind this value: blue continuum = 5.08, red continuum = 4.84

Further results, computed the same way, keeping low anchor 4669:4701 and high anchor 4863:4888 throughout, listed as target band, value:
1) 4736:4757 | -0.038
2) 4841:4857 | -0.036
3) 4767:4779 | -0.056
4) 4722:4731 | -0.025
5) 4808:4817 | -0.063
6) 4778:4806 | -0.045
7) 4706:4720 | -0.001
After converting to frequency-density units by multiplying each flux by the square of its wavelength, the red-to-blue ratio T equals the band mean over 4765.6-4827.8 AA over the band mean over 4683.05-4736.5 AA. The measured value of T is 1.06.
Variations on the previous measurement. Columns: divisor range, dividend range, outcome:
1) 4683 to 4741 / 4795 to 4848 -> 1.06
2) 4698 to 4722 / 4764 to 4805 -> 1.06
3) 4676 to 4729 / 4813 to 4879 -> 1.03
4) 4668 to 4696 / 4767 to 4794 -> 1.05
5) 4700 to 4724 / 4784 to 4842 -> 1.06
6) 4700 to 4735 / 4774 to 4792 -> 1.05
